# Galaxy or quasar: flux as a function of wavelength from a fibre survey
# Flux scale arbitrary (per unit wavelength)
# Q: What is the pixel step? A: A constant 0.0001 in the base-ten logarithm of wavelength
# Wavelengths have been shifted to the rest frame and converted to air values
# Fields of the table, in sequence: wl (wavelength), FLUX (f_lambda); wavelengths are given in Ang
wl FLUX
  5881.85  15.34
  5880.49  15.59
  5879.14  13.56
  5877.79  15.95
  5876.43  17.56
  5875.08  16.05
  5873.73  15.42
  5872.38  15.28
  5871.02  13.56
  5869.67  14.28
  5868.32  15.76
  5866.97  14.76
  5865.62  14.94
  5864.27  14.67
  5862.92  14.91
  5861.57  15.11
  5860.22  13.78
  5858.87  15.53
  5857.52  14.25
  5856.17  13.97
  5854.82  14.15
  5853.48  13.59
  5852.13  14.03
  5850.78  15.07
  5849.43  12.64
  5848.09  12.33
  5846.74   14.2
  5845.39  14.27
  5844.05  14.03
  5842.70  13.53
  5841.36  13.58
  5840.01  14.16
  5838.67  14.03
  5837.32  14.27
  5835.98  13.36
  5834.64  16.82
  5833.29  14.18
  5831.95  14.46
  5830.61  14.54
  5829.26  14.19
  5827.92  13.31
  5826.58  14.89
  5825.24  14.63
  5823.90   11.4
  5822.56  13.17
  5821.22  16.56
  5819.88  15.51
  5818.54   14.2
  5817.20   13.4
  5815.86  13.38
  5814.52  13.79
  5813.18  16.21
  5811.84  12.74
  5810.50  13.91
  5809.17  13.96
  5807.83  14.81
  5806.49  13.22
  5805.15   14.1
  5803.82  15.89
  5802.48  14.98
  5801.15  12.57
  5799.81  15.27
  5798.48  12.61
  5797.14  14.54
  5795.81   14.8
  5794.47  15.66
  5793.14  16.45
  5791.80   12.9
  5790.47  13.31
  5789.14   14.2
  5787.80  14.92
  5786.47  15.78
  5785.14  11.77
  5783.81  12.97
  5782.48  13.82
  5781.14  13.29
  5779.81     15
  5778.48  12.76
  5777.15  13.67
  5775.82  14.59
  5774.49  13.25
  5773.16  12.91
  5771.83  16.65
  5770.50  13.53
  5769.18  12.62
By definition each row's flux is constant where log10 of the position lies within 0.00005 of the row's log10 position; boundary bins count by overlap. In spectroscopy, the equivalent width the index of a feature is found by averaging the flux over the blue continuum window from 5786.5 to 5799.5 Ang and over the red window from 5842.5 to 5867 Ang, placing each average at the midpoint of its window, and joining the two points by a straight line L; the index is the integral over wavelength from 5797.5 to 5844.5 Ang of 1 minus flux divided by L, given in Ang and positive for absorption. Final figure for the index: 0.6 Ang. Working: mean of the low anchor 14.5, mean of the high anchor 14.2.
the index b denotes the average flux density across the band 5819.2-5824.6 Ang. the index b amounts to 14.2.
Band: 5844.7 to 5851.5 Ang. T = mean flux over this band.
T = 13.7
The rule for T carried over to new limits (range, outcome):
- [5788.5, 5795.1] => 14.5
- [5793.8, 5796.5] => 15.2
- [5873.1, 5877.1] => 16.4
